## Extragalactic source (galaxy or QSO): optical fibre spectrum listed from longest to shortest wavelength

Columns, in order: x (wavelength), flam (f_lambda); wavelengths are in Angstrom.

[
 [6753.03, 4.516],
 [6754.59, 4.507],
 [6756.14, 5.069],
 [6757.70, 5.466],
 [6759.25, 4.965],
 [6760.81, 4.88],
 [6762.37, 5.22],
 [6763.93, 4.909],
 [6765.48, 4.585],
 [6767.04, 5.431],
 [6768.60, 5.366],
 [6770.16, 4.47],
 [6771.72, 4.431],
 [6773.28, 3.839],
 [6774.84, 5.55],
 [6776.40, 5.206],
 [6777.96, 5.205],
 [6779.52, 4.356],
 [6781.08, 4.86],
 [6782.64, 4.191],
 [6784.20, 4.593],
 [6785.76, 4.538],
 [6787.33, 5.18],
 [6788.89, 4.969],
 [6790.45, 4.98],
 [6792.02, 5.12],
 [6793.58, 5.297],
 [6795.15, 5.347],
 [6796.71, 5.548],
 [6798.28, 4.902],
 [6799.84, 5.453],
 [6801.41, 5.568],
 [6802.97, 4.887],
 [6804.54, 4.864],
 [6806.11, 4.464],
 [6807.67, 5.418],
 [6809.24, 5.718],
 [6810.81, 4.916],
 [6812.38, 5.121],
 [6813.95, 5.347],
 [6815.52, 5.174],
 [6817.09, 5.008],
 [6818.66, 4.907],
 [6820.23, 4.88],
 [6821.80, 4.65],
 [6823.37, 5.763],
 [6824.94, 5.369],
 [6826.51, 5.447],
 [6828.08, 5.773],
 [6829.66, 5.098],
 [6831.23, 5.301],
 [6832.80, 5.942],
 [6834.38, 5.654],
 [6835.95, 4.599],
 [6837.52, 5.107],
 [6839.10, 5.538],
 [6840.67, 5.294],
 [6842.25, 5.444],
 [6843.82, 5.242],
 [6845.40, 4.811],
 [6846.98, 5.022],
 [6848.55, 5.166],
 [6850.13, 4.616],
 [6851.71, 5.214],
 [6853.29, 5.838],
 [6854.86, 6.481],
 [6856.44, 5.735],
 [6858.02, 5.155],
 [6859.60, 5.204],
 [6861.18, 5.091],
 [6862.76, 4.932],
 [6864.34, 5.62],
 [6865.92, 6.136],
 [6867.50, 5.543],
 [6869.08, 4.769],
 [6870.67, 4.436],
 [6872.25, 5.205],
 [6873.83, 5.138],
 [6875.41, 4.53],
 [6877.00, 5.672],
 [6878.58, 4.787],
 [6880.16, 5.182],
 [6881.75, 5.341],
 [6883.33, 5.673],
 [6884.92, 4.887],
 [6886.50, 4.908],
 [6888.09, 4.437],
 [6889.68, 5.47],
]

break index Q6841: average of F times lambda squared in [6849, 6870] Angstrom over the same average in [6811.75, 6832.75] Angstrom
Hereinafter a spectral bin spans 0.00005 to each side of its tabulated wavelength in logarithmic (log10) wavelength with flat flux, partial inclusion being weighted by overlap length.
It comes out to 1.04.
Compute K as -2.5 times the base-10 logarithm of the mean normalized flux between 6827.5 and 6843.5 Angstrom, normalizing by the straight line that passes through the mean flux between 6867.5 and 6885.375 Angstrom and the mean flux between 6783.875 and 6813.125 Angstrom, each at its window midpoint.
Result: -0.06 mag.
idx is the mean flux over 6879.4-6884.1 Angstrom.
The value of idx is 5.4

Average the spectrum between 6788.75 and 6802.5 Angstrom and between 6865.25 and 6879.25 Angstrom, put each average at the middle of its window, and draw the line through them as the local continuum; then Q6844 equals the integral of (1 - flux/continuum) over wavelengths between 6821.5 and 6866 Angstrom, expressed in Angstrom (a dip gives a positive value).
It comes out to -1.5 Angstrom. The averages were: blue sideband 5.25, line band 5.35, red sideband 5.13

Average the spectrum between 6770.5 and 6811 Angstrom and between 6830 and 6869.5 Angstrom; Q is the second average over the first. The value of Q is 1.07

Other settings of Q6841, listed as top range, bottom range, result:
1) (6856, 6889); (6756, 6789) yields 1.09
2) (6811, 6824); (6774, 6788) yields 1.06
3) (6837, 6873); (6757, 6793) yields 1.11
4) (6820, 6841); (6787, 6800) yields 1.04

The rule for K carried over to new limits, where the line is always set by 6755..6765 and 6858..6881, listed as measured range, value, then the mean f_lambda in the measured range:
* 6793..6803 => -0.048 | 5.32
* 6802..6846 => -0.020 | 5.21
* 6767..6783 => 0.059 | 4.8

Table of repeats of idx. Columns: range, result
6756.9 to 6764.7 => 5.08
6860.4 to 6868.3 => 5.47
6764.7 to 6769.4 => 5.13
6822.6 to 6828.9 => 5.58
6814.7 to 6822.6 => 4.93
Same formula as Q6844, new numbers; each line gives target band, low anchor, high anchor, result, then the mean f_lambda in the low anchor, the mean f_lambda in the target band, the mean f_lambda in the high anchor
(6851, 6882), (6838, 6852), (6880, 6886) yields -0.54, 5.14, 5.3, 5.26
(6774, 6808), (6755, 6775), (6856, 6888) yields -0.28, 4.91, 5.02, 5.17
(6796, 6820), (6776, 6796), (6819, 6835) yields 0.04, 4.91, 5.14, 5.37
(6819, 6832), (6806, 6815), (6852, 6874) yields -0.02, 5.22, 5.27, 5.38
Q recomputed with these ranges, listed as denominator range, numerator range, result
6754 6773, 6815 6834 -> 1.07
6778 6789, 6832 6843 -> 1.14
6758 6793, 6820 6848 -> 1.09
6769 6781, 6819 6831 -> 1.11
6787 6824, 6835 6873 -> 1.02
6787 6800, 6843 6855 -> 1.01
